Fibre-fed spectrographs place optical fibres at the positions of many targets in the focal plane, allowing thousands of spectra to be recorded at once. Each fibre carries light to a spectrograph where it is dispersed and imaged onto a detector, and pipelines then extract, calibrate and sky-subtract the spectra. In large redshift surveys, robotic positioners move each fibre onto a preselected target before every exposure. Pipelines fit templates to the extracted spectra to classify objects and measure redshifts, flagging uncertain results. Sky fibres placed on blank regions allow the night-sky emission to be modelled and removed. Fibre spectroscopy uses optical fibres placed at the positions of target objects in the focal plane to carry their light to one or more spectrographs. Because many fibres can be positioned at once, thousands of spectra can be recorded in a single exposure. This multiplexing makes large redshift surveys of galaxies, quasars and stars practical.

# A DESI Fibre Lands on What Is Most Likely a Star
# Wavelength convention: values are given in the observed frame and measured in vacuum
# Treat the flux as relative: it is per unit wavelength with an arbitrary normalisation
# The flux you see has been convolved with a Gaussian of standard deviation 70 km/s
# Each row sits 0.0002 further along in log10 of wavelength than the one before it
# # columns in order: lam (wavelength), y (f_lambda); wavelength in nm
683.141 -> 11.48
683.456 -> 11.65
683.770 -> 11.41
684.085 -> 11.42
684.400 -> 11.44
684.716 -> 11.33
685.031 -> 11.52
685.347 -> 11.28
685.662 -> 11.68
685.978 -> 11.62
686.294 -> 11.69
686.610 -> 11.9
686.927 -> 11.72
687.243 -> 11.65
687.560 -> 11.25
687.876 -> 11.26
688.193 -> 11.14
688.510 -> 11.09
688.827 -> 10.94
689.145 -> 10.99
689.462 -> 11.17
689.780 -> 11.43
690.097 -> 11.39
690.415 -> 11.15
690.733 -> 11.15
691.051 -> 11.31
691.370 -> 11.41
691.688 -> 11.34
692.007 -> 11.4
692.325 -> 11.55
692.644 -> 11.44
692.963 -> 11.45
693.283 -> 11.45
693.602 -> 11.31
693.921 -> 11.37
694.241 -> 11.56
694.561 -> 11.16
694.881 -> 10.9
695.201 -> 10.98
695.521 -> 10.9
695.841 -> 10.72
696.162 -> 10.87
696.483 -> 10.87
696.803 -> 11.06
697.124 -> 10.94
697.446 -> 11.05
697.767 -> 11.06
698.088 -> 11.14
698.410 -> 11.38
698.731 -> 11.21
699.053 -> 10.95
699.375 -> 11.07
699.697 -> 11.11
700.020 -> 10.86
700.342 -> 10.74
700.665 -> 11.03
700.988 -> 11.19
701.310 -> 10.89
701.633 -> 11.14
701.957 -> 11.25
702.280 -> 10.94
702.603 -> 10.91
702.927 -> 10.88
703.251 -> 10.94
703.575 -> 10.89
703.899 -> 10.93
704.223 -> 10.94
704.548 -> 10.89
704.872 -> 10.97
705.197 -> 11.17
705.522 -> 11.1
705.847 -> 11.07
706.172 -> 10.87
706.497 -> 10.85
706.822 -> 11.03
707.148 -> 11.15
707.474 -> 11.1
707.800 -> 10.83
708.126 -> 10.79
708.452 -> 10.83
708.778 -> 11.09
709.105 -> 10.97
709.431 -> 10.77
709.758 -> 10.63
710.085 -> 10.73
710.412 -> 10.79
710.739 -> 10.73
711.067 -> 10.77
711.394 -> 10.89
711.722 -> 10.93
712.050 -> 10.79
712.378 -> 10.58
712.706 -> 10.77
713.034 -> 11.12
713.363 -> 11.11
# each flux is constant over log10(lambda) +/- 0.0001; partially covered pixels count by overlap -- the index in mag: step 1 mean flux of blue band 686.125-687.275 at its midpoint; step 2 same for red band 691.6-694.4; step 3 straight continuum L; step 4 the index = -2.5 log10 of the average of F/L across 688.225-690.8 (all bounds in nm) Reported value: 0.04 mag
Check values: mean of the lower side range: 11.7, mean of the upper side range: 11.4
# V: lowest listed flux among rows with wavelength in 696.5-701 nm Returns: 10.74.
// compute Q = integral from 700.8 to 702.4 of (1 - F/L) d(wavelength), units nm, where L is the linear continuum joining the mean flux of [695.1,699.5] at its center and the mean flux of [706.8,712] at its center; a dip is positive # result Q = -0.02 nm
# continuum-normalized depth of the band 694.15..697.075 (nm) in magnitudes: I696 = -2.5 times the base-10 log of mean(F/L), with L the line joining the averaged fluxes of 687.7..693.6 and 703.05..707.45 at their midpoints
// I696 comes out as 0.02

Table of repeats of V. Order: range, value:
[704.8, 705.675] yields 10.97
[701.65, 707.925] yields 10.83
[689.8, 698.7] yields 10.72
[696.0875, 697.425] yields 10.87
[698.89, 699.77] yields 10.95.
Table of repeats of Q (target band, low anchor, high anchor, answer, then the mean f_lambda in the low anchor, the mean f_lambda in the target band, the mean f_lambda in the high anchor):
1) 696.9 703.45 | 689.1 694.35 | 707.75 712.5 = 0.04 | 11.4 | 11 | 10.8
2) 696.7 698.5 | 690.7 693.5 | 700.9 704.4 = 0.01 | 11.4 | 11.1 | 11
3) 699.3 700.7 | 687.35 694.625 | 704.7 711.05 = 0.02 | 11.3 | 10.9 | 10.9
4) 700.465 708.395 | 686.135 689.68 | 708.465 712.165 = -0.02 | 11.3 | 11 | 10.8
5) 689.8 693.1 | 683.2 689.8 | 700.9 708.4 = -0.02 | 11.4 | 11.4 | 11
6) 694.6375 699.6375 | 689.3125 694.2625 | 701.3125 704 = 0.07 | 11.4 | 11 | 11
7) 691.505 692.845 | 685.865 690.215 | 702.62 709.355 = -0.02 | 11.4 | 11.4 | 11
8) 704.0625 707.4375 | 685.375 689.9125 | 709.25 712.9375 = -0.03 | 11.4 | 11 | 10.8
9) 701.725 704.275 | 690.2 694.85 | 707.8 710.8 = 0.01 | 11.3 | 11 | 10.8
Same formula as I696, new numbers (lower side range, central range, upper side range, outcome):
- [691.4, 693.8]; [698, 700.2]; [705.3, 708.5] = 0.01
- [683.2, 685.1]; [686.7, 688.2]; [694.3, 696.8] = -0.01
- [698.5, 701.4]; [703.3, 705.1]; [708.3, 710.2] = 0.00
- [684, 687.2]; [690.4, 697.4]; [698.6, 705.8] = 0.01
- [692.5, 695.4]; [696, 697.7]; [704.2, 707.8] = 0.03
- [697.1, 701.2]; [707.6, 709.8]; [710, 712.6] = 0.00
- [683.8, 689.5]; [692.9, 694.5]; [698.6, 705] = -0.02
